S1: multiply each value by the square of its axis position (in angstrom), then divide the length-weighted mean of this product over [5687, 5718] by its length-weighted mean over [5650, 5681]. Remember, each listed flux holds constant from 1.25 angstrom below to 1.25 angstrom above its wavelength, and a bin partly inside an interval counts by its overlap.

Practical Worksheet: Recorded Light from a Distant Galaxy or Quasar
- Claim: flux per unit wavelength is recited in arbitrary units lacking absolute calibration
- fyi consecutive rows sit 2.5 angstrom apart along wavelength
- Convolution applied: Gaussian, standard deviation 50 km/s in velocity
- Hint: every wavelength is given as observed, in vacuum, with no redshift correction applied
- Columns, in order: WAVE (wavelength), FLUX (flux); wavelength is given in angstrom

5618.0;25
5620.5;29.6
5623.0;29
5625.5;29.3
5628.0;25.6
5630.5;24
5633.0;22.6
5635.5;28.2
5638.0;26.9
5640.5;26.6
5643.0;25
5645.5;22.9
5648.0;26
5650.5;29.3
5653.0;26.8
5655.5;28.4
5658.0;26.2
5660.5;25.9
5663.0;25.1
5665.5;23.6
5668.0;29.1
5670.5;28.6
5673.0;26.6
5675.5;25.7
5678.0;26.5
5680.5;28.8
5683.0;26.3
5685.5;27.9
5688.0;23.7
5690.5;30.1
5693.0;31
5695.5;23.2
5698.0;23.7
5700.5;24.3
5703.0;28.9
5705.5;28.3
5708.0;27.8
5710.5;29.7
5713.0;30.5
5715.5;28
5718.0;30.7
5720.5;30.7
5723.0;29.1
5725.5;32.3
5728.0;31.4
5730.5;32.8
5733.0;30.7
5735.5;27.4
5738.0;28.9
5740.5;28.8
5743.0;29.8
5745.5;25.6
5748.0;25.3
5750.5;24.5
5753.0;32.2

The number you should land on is 1.0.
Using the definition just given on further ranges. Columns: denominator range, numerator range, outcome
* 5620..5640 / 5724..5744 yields 1.17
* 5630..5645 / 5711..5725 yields 1.21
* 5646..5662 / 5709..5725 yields 1.14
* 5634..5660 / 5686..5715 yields 1.05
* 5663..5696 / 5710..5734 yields 1.15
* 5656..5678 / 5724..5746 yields 1.16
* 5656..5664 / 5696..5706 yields 1.01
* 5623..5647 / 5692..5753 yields 1.14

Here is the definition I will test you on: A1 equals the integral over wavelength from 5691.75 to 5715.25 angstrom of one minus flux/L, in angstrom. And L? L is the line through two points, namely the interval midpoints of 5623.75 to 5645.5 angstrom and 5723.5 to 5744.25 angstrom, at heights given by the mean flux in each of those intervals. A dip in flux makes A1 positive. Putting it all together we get 1.1 angstrom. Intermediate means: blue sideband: 25.9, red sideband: 30.2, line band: 27.5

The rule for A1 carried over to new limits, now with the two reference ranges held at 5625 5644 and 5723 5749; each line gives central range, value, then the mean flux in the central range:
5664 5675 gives 0.1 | 26.8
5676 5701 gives 1.0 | 26.6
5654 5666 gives 0.3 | 26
